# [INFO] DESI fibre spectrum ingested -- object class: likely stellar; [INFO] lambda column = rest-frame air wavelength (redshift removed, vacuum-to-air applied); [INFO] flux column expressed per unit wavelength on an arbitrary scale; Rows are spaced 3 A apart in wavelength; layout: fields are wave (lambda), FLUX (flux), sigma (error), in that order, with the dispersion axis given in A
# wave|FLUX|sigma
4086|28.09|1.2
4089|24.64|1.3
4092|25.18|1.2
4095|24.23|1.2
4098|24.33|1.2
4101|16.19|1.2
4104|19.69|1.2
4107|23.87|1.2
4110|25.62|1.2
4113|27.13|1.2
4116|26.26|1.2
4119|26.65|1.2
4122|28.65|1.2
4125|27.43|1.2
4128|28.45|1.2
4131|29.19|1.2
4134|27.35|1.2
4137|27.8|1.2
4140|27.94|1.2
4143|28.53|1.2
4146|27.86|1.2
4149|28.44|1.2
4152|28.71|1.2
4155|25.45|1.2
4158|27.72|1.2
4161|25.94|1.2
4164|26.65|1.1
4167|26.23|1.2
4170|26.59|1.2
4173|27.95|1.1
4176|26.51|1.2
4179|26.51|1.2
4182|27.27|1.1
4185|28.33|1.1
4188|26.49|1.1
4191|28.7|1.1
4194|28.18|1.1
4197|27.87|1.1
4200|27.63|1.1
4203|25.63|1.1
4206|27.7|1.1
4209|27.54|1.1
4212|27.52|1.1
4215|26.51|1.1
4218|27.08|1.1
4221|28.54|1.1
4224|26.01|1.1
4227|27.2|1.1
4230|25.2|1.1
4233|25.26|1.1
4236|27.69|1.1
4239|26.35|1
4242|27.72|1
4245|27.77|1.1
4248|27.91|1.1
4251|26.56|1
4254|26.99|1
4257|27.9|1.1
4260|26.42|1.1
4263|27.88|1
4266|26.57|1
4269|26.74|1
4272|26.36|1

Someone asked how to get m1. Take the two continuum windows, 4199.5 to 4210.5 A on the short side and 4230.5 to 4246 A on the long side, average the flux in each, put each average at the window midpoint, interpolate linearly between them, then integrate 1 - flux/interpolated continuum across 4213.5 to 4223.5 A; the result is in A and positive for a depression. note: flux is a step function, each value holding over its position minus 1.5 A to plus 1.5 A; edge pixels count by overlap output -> -0.1 A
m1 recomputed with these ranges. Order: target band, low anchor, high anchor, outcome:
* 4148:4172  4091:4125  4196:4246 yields -1.2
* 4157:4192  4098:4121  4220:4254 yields -2.3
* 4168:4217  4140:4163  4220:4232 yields -0.5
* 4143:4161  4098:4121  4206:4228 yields -1.7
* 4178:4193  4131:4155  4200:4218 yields -0.1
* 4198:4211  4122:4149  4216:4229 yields 0.1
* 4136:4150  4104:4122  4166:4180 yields -1.0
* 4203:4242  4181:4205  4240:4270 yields 0.7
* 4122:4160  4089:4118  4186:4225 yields -4.3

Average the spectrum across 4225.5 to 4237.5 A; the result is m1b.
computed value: 26.3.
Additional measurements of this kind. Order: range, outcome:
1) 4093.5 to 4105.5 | 21.1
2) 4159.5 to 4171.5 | 26.4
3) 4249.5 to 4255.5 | 26.8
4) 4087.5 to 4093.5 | 24.9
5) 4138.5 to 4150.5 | 28.2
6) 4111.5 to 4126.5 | 27.2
